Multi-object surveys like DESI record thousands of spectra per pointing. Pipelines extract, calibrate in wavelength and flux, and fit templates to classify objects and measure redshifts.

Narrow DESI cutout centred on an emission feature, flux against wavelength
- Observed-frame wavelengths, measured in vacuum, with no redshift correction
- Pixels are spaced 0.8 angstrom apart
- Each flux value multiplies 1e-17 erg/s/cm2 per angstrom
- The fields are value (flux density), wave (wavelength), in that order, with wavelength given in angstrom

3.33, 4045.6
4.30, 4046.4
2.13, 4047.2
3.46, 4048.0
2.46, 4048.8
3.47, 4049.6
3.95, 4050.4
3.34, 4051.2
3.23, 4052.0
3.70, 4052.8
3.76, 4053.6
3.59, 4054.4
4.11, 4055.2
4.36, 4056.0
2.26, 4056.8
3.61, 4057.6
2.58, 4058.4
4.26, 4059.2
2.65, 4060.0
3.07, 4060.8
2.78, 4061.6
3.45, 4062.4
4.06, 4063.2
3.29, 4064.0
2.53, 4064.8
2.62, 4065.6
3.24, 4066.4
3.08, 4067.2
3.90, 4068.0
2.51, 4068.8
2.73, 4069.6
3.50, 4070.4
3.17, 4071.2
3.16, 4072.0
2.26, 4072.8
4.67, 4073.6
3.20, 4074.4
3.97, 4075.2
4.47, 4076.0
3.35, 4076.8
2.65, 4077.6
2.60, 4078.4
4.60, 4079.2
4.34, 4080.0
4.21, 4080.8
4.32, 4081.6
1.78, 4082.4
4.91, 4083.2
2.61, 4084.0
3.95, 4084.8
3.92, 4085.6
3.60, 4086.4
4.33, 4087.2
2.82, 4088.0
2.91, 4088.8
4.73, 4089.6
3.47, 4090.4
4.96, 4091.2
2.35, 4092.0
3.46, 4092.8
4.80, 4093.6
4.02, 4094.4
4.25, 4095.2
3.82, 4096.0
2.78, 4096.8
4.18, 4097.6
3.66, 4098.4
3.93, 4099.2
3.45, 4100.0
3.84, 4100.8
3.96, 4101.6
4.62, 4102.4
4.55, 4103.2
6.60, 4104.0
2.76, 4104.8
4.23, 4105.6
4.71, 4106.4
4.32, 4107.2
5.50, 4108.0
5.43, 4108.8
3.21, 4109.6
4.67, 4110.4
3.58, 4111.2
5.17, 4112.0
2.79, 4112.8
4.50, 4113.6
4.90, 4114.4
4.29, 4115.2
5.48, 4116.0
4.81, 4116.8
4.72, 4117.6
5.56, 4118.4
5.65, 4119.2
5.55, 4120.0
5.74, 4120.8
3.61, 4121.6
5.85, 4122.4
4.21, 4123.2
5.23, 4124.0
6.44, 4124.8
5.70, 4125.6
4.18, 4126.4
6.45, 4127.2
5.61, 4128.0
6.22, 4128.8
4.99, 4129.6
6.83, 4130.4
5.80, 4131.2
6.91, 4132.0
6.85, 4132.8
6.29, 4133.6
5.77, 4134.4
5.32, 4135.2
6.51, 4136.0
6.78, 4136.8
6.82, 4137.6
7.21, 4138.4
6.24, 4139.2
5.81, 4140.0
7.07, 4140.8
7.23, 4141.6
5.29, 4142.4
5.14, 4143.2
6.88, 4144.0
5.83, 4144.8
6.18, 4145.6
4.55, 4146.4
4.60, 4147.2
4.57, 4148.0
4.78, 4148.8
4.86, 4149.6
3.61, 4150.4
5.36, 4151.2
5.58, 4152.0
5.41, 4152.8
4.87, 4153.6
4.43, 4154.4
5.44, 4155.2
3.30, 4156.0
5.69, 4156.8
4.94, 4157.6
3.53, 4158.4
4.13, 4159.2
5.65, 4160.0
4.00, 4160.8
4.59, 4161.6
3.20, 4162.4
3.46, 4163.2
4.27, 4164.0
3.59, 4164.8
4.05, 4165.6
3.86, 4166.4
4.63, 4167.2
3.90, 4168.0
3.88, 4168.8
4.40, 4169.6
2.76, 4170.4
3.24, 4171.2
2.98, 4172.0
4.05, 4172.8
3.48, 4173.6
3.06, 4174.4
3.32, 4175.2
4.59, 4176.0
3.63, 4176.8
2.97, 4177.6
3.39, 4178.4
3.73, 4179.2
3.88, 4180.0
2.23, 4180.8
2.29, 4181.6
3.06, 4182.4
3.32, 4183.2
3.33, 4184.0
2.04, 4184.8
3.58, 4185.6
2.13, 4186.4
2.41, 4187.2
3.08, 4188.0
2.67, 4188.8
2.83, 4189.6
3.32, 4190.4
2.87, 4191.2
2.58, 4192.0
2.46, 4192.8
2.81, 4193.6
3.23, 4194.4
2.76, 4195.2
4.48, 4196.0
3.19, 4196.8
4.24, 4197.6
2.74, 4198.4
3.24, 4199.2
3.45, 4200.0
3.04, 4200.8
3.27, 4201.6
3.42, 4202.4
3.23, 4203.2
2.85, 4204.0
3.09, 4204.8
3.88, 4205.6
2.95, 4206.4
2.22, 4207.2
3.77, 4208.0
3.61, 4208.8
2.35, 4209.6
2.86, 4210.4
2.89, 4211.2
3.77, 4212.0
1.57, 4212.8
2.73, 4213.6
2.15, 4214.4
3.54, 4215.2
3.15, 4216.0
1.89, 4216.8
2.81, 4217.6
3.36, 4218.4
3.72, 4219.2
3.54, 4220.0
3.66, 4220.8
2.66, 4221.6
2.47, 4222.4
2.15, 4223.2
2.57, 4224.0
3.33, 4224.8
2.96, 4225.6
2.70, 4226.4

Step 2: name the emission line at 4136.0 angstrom C III] 1909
